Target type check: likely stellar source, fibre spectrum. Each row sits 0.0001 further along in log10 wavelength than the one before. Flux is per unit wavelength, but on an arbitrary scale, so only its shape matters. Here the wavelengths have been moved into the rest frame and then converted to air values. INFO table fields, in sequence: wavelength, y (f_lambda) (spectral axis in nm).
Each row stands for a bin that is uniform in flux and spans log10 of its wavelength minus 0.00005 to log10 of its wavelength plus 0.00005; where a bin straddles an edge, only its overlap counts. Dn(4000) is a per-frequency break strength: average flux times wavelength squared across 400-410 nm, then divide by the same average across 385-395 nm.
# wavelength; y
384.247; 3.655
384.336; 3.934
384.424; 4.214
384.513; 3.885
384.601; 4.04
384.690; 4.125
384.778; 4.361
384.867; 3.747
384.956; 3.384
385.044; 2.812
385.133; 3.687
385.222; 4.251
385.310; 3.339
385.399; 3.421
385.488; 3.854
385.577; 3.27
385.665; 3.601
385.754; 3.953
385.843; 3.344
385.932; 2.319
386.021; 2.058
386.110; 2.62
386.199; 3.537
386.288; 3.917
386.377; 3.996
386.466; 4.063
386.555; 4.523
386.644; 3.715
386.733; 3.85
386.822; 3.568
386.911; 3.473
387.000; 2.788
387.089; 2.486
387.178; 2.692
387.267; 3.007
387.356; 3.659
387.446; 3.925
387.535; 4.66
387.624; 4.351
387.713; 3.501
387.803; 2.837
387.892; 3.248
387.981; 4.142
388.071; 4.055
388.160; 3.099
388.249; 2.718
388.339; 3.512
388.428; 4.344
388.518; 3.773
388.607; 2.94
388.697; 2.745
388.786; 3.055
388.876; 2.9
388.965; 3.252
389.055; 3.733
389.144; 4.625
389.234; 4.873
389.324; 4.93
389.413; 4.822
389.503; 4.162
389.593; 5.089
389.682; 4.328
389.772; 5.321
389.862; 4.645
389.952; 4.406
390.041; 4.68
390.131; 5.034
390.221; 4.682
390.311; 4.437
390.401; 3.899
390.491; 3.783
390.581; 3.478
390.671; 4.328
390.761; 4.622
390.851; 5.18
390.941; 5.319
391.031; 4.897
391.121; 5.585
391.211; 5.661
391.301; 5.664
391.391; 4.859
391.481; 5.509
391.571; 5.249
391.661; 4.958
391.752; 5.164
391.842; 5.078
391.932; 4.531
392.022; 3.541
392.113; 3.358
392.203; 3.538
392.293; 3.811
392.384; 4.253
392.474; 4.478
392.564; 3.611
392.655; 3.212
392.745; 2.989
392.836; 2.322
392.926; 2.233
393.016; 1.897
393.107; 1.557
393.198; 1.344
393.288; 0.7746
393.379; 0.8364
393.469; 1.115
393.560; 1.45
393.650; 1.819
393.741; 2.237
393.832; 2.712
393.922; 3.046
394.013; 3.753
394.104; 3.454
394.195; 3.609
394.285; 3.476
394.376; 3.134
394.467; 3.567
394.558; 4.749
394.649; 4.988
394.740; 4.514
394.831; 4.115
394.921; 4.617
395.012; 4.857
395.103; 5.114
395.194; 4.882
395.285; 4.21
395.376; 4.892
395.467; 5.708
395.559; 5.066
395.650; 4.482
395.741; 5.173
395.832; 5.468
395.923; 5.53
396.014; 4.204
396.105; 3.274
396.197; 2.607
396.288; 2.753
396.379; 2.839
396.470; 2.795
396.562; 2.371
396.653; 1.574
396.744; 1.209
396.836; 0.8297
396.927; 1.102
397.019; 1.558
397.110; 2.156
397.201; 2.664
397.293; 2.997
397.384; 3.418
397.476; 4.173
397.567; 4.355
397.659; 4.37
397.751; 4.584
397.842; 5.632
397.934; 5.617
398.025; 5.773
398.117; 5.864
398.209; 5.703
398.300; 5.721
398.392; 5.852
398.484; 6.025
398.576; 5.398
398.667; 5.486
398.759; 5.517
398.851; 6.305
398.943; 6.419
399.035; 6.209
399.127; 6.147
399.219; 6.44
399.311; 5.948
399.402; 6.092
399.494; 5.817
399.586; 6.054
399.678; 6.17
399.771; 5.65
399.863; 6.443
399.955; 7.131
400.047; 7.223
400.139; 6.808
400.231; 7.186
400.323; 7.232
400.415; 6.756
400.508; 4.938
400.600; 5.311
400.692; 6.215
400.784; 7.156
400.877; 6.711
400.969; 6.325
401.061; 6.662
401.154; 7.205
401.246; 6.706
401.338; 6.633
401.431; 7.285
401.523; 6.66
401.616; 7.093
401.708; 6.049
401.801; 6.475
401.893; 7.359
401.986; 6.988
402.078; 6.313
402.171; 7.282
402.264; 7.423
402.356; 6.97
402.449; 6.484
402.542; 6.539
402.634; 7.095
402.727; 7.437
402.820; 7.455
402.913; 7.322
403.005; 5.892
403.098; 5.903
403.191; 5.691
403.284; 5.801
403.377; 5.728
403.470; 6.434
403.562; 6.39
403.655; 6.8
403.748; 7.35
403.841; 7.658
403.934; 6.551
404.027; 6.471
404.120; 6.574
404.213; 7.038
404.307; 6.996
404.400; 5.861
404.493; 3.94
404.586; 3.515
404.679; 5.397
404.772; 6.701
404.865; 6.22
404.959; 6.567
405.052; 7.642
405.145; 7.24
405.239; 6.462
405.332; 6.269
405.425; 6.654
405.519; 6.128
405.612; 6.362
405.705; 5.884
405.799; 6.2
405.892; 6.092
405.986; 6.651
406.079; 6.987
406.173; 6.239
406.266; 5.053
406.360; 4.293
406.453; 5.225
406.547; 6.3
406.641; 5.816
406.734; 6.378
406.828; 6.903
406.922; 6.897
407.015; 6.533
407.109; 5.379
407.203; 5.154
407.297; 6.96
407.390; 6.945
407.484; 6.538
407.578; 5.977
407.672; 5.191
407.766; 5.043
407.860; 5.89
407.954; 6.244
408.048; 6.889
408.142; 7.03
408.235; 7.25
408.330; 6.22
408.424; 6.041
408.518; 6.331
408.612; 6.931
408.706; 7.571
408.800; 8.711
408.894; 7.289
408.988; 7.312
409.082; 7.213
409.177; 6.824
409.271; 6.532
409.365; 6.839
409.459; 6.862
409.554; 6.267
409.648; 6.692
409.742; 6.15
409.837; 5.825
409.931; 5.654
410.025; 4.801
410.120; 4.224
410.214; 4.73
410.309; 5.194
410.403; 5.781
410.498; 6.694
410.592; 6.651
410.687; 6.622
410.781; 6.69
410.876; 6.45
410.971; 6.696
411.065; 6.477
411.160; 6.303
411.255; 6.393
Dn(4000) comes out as 1.88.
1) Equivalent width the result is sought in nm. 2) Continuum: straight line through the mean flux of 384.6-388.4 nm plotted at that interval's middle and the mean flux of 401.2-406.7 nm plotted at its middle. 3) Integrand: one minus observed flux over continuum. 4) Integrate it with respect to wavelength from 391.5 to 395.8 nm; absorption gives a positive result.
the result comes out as 0.99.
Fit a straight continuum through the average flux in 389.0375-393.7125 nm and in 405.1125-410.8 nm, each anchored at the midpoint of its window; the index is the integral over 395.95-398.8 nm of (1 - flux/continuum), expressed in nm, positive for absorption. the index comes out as 0.59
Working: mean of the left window 3.95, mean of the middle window 3.83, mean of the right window 6.29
